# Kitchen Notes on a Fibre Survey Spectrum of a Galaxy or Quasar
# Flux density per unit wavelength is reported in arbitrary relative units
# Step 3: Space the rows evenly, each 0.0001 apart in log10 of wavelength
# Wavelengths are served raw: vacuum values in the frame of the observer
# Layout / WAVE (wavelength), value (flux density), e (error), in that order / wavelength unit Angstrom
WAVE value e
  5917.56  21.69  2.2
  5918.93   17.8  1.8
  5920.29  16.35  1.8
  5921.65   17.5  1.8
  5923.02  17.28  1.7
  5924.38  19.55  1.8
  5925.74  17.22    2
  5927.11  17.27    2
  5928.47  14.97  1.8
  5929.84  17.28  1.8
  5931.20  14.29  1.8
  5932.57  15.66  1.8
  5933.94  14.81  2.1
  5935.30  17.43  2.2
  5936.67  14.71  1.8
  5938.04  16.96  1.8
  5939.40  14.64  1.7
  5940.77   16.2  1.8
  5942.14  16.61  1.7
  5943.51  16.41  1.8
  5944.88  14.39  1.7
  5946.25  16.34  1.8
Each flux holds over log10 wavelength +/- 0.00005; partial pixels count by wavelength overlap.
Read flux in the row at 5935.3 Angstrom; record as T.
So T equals 17.43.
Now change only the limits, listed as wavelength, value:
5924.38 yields 19.55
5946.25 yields 16.34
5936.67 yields 14.71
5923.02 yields 17.28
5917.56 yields 21.69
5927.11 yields 17.27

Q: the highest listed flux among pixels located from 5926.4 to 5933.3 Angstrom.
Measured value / 17.28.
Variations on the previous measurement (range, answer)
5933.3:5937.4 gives 17.43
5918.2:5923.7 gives 17.8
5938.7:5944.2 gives 16.61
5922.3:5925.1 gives 19.55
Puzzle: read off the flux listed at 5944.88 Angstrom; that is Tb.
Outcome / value 14.39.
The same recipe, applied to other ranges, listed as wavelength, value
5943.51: 16.41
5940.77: 16.2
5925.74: 17.22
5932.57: 15.66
